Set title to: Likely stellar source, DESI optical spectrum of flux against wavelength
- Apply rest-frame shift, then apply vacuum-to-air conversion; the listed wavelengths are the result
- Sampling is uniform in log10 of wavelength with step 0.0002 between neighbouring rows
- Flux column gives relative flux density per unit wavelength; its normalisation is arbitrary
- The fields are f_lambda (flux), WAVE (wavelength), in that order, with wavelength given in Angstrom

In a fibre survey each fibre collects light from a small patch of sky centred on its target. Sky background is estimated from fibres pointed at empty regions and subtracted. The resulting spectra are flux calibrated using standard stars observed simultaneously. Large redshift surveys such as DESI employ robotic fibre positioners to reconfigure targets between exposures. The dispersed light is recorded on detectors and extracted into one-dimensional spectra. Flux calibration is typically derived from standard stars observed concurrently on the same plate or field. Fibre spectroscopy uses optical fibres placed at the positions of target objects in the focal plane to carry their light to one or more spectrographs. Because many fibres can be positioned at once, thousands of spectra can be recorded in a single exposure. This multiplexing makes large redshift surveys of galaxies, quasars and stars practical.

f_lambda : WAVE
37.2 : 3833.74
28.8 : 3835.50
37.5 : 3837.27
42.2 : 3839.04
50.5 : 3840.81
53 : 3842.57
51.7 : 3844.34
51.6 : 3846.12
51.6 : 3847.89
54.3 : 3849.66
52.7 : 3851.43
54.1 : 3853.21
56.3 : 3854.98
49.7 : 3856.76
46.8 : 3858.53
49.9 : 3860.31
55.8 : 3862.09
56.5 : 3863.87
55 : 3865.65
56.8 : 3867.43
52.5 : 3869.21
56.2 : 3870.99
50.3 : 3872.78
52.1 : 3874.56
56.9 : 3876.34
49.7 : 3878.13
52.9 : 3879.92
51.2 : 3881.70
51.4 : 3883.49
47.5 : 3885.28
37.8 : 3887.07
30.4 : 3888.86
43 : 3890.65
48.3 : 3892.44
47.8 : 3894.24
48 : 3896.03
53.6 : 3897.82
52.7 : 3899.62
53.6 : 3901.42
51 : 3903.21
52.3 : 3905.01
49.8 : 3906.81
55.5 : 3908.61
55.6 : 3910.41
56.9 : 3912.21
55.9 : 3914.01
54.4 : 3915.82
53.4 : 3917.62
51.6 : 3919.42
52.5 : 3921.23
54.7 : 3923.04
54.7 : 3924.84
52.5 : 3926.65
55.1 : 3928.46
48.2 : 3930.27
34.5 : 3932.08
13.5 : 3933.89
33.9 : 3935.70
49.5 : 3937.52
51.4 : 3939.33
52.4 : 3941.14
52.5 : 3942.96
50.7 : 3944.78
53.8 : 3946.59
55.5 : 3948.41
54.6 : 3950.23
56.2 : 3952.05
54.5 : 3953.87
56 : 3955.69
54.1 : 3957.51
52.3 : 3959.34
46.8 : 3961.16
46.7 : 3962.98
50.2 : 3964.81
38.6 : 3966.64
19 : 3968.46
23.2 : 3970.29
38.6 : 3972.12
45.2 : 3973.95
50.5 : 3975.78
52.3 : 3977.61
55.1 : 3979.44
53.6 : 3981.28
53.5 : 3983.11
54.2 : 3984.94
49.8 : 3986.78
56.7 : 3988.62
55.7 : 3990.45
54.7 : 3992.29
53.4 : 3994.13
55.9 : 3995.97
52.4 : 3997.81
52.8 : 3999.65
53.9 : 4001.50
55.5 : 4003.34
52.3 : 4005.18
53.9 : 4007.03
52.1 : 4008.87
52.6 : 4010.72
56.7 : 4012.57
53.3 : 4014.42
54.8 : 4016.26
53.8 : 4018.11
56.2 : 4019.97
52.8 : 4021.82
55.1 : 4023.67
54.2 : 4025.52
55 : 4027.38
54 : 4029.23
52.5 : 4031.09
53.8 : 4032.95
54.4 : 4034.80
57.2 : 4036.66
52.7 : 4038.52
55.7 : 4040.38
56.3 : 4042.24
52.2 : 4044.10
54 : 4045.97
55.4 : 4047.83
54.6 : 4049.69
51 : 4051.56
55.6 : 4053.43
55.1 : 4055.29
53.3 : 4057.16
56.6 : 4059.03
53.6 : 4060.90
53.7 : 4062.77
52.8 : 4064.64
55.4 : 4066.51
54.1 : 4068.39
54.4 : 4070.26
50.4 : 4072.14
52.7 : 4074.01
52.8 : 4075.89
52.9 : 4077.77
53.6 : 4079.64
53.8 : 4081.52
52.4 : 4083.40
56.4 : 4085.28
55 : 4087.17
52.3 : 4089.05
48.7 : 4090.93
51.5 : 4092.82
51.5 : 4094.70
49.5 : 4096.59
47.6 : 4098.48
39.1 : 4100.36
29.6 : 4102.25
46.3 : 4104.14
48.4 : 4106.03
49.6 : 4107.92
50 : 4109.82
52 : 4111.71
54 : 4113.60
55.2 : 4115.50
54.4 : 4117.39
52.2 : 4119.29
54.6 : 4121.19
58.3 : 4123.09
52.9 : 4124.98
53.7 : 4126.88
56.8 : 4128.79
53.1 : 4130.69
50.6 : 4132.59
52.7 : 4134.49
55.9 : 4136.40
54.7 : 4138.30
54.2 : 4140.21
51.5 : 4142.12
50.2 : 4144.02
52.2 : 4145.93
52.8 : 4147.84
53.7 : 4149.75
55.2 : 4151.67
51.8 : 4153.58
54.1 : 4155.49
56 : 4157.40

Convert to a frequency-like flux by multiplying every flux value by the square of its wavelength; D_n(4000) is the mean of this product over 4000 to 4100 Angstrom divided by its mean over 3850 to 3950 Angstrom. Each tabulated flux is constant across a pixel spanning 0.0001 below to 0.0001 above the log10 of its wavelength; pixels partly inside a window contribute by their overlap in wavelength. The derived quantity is 1.1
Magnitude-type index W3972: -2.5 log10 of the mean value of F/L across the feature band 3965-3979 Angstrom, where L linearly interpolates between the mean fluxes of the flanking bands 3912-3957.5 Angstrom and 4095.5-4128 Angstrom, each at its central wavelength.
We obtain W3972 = 0.26 mag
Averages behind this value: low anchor 50.3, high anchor 49.9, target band 39.4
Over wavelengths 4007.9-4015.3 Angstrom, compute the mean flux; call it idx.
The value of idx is 53.7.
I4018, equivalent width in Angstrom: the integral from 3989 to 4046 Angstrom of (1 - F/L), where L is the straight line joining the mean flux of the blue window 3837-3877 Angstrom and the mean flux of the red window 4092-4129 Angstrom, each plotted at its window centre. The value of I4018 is -3.7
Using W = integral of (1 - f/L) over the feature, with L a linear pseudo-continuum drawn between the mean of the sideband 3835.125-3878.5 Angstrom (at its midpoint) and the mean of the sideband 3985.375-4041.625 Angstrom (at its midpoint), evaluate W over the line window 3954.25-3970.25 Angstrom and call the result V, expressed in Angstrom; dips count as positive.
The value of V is 2.6 Angstrom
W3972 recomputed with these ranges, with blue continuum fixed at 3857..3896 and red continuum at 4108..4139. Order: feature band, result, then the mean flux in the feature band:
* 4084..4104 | 0.11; 48.1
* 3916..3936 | 0.09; 46.5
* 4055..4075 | -0.02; 53.8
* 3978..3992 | -0.05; 54.1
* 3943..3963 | -0.04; 53.1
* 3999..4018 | -0.04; 53.8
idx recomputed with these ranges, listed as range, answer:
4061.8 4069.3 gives 54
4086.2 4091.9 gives 51.9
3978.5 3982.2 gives 54.3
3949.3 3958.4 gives 55.1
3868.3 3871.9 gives 54.3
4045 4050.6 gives 54.7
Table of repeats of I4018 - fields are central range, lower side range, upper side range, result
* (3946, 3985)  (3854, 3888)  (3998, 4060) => 3.69 Angstrom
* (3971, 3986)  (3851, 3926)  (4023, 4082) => 0.83 Angstrom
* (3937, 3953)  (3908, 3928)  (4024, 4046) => 0.38 Angstrom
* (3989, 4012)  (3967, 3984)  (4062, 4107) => -4.56 Angstrom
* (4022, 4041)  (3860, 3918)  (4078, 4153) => -1.03 Angstrom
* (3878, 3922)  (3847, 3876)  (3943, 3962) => 2.51 Angstrom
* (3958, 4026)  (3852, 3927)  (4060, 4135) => 1.50 Angstrom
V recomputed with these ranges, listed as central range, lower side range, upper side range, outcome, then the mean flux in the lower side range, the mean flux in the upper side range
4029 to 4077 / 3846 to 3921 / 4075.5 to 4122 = -3.12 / 51.5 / 50.5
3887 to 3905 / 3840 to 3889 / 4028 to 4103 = 1.54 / 51.6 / 52.5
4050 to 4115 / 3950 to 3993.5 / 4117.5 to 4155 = 0.72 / 48.8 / 53.6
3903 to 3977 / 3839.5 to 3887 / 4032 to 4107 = 5.29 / 52.2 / 52.1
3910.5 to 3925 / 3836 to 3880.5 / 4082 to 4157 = -0.74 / 51.7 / 51.7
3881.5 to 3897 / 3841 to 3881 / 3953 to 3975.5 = 1.75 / 53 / 43.9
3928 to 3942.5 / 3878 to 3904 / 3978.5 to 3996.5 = 2.44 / 47.9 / 54.2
